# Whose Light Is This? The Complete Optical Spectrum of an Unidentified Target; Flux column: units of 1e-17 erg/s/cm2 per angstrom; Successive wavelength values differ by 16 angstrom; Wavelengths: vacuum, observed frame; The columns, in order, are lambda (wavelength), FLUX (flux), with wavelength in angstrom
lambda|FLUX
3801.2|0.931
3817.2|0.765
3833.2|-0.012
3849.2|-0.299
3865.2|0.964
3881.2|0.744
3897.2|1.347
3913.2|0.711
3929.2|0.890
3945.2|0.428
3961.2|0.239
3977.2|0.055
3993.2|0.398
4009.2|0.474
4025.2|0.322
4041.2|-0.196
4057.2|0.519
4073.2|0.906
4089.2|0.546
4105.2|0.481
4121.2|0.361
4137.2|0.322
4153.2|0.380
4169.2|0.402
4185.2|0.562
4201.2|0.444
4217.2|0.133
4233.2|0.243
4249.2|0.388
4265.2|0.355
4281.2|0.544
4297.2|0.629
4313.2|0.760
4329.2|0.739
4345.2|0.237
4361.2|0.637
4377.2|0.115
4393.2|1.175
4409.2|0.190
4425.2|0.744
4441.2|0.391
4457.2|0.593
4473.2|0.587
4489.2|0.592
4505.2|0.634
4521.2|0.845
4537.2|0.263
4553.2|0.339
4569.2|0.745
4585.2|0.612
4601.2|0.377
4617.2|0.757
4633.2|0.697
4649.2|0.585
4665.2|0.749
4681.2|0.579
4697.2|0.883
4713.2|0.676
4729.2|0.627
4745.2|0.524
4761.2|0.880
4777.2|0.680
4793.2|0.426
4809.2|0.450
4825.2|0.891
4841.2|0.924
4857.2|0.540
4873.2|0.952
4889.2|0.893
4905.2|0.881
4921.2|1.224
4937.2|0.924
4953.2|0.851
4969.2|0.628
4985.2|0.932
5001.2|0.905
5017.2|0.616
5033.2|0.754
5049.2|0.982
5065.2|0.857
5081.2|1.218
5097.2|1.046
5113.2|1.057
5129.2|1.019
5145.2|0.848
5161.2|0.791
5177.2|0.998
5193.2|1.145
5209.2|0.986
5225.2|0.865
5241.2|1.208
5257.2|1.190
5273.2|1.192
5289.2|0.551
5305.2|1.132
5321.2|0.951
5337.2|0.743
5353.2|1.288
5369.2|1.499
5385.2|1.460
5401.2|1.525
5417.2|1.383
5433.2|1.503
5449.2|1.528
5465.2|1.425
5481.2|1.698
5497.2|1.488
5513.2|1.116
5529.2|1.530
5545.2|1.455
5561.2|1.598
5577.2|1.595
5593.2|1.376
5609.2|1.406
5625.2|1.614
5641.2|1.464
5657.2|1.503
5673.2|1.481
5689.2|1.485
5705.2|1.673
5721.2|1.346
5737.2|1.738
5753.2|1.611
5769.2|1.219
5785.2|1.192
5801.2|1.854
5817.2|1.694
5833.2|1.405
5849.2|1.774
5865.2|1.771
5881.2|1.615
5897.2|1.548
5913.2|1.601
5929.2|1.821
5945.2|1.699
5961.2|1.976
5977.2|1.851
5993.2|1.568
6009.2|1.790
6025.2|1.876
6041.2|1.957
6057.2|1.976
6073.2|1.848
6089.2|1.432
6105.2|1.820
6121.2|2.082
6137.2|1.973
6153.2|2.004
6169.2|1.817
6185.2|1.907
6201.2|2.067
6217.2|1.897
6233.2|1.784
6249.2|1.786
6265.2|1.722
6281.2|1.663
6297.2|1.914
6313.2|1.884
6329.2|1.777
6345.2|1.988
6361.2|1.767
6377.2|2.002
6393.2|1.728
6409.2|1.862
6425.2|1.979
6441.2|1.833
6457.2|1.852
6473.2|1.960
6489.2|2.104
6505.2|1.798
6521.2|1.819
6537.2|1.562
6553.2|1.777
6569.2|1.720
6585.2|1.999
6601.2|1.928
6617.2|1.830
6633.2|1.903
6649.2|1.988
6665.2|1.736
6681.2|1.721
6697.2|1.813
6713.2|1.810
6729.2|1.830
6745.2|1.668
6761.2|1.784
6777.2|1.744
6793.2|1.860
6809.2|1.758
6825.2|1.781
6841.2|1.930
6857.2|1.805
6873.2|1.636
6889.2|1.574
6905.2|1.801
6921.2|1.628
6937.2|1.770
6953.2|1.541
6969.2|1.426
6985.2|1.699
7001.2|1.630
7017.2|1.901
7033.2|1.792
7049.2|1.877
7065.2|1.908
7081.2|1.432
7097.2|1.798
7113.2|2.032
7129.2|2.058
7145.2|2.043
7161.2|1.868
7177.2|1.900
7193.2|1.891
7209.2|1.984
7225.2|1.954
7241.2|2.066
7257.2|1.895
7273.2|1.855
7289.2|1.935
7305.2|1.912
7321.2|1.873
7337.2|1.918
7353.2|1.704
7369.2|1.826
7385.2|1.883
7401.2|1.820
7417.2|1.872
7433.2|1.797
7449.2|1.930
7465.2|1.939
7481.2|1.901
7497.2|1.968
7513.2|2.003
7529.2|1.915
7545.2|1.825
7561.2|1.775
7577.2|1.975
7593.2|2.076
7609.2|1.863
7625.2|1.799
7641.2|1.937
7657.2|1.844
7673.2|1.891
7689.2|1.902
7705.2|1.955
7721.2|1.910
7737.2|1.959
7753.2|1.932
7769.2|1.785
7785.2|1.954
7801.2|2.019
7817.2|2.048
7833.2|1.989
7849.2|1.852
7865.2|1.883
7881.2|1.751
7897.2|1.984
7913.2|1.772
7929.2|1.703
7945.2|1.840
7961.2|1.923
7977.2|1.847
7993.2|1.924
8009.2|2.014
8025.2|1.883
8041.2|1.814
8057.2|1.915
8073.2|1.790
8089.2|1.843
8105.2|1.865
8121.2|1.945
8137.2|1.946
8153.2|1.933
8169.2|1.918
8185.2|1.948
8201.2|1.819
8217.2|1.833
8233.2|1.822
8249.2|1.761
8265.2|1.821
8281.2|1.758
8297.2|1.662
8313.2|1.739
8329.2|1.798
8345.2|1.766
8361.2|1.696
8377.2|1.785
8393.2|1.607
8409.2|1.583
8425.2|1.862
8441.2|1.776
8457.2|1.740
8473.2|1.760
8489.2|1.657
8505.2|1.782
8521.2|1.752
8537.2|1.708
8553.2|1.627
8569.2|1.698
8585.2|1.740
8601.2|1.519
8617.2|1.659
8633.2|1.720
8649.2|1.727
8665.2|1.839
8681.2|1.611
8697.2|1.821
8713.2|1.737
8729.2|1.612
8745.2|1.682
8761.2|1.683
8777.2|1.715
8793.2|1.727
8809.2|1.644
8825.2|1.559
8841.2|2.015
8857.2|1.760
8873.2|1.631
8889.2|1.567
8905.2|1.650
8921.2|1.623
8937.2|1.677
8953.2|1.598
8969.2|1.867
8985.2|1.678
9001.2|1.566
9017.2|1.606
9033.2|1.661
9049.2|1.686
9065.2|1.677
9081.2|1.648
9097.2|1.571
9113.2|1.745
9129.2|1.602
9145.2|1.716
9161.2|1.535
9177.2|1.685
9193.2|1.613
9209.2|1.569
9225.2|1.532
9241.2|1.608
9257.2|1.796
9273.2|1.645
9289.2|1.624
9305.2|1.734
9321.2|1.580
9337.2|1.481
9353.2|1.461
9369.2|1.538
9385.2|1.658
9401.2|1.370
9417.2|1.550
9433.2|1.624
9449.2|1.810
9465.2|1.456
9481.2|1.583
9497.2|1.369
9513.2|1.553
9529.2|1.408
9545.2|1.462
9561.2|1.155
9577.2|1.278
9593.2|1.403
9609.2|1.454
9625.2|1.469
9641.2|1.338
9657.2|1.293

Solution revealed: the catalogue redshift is 0.344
